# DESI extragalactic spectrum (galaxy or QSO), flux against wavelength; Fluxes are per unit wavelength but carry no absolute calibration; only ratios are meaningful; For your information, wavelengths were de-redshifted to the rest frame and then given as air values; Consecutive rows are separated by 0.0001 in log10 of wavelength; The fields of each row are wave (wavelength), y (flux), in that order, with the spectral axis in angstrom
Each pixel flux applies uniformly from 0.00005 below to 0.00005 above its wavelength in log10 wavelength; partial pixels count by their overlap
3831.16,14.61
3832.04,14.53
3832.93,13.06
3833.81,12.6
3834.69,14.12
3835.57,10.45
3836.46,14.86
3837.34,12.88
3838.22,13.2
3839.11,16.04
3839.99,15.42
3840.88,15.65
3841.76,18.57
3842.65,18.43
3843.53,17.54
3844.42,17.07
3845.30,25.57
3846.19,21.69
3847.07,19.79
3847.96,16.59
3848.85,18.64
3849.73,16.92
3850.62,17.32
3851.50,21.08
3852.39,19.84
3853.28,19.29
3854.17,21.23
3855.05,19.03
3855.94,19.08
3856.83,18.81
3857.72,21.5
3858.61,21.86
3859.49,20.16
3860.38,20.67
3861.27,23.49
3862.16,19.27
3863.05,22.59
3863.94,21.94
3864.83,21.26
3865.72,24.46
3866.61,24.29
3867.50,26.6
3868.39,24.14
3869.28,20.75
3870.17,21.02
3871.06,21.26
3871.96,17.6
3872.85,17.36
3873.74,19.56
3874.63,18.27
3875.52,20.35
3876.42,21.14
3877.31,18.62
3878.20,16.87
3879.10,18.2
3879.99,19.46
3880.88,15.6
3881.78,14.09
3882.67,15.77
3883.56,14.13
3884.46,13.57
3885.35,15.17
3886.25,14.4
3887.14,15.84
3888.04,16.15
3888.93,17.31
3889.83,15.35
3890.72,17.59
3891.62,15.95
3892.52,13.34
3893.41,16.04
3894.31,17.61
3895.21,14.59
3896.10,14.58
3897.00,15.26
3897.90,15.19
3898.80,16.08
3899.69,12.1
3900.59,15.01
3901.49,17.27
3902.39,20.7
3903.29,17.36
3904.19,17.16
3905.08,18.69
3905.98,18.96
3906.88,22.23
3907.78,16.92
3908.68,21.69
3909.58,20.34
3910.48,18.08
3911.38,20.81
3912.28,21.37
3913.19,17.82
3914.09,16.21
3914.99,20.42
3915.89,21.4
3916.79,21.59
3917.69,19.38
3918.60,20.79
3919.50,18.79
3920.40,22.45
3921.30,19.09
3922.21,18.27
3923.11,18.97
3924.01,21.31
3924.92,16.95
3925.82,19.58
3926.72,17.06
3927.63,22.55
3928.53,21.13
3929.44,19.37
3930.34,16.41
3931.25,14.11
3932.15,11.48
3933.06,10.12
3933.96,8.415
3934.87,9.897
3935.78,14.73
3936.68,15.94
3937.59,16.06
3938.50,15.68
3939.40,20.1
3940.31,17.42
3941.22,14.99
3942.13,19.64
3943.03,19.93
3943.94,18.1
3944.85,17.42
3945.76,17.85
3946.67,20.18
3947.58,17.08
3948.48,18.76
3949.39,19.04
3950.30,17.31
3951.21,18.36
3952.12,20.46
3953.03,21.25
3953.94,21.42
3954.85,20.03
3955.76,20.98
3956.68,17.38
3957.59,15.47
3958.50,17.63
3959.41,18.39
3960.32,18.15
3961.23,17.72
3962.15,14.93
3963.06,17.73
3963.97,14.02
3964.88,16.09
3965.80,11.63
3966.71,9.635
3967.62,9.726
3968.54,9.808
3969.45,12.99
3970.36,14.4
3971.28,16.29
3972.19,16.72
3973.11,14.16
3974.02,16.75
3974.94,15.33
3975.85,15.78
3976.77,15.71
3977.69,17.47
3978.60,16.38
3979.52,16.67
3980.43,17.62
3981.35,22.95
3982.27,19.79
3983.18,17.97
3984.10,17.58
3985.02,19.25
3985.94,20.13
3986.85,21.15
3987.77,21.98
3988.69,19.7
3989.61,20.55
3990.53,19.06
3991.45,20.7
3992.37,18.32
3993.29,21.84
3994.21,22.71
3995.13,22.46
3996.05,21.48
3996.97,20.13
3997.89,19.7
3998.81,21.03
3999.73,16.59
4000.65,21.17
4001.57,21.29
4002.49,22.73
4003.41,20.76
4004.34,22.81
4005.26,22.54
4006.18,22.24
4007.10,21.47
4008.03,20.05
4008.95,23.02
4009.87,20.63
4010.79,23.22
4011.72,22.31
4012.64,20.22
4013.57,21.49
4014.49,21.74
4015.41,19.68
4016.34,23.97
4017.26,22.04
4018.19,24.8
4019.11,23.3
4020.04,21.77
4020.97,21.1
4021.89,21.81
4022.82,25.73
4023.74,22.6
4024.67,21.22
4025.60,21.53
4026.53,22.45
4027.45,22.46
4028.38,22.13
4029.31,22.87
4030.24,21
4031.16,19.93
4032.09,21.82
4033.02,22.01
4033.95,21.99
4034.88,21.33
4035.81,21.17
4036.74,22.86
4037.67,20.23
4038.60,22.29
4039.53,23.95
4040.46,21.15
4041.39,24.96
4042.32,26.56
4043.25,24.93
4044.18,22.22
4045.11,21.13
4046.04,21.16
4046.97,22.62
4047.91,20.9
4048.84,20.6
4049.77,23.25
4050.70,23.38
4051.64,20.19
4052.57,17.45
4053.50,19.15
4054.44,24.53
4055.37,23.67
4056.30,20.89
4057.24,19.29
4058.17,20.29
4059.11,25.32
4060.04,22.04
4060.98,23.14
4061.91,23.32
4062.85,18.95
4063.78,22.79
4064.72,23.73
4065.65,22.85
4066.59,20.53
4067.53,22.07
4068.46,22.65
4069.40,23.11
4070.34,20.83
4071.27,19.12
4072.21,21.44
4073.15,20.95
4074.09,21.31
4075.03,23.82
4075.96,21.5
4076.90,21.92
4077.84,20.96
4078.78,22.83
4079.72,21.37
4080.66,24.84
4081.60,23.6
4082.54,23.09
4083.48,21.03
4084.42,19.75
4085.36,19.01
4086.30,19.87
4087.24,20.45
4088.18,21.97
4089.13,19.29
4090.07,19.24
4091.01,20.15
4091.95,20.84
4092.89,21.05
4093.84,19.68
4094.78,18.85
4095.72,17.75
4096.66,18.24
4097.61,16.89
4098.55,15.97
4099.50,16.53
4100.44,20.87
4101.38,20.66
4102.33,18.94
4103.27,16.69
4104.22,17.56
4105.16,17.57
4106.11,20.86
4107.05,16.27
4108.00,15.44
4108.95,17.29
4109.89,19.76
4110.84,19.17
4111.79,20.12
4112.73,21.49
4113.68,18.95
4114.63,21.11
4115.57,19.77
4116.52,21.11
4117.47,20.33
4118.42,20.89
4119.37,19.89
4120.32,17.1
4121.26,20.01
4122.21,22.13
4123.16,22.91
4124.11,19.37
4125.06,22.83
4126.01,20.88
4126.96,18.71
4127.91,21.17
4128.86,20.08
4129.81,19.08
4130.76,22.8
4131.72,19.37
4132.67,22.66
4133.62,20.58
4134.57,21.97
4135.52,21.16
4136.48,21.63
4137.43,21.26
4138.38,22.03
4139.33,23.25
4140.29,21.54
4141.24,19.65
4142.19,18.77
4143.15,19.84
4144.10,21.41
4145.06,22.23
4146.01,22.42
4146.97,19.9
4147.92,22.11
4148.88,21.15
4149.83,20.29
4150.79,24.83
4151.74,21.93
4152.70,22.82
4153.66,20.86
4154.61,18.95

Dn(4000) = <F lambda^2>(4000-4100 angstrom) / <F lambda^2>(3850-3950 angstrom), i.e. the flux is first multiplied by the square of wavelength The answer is 1.27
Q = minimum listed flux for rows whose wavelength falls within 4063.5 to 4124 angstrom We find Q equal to 15.44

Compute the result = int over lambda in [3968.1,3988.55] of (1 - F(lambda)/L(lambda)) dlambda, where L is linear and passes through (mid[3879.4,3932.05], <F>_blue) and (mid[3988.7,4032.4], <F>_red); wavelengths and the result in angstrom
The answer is 3.2 angstrom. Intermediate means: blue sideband 17.6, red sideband 21.6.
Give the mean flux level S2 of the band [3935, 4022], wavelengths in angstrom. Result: 18.8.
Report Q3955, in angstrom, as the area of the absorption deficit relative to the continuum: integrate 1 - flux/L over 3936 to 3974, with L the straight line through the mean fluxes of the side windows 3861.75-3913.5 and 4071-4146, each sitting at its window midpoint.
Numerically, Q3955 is 4.0 angstrom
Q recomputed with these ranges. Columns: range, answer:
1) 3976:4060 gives 15.71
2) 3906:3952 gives 8.415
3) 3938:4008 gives 9.635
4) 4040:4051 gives 20.6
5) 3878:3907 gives 12.1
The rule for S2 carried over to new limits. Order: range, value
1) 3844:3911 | 18.6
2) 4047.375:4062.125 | 21.7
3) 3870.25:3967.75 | 17.4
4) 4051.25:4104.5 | 20.8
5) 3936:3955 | 18.4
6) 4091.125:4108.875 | 18.4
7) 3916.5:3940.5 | 17.3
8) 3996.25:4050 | 21.9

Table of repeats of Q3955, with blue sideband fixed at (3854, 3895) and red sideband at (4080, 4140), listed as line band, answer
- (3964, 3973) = 2.89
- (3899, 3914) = 0.45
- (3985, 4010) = -1.88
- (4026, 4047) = -2.80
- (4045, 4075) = -2.84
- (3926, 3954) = 2.99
